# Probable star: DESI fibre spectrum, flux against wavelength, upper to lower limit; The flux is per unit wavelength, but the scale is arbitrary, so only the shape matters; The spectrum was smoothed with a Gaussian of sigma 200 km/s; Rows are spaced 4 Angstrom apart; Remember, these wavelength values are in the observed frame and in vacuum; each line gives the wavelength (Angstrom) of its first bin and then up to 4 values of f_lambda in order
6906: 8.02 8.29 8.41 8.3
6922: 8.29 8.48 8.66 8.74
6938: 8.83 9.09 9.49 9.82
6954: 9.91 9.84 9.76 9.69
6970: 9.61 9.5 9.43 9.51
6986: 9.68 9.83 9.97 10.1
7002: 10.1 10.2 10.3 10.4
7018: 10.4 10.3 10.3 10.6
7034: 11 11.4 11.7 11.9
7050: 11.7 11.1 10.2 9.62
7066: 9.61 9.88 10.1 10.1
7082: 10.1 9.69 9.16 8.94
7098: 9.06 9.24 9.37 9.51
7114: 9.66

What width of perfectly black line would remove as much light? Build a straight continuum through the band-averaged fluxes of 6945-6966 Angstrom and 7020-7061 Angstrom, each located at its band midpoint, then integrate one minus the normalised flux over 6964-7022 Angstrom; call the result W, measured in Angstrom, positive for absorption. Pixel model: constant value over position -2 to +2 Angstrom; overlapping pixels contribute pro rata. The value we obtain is 2.18 Angstrom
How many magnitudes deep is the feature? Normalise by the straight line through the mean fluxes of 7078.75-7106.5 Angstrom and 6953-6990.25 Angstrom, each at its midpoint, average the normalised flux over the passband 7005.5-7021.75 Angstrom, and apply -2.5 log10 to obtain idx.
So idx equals -0.083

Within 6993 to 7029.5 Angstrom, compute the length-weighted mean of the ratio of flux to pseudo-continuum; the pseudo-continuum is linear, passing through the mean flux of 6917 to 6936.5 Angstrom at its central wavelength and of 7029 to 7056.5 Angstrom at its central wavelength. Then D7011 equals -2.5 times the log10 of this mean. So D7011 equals 0.03 mag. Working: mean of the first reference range 8.51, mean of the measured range 10.3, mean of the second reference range 11.3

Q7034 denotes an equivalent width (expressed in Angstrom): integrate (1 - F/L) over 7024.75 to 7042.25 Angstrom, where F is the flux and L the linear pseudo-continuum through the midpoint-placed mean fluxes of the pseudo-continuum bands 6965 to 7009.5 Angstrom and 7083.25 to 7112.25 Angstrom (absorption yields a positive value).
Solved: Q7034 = -2.5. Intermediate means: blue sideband 9.8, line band 11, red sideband 9.31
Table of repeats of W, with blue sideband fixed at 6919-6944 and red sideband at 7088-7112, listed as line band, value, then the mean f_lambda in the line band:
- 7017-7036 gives -3.3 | 10.5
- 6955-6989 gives -3.3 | 9.64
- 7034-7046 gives -3.3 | 11.5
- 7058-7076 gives -1.5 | 9.85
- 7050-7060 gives -2.0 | 10.9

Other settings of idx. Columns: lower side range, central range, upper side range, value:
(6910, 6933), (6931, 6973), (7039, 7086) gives -0.07 mag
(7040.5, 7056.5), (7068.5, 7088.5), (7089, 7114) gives 0.03 mag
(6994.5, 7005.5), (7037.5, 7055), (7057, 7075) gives -0.17 mag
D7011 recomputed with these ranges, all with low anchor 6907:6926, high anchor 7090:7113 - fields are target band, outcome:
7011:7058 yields -0.22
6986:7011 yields -0.15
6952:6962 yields -0.16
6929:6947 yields -0.06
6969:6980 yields -0.11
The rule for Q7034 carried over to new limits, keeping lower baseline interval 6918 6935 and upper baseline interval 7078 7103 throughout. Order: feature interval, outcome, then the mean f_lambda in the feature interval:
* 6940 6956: -1.8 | 9.58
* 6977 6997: -2.0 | 9.72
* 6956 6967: -1.4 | 9.77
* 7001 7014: -1.9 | 10.2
